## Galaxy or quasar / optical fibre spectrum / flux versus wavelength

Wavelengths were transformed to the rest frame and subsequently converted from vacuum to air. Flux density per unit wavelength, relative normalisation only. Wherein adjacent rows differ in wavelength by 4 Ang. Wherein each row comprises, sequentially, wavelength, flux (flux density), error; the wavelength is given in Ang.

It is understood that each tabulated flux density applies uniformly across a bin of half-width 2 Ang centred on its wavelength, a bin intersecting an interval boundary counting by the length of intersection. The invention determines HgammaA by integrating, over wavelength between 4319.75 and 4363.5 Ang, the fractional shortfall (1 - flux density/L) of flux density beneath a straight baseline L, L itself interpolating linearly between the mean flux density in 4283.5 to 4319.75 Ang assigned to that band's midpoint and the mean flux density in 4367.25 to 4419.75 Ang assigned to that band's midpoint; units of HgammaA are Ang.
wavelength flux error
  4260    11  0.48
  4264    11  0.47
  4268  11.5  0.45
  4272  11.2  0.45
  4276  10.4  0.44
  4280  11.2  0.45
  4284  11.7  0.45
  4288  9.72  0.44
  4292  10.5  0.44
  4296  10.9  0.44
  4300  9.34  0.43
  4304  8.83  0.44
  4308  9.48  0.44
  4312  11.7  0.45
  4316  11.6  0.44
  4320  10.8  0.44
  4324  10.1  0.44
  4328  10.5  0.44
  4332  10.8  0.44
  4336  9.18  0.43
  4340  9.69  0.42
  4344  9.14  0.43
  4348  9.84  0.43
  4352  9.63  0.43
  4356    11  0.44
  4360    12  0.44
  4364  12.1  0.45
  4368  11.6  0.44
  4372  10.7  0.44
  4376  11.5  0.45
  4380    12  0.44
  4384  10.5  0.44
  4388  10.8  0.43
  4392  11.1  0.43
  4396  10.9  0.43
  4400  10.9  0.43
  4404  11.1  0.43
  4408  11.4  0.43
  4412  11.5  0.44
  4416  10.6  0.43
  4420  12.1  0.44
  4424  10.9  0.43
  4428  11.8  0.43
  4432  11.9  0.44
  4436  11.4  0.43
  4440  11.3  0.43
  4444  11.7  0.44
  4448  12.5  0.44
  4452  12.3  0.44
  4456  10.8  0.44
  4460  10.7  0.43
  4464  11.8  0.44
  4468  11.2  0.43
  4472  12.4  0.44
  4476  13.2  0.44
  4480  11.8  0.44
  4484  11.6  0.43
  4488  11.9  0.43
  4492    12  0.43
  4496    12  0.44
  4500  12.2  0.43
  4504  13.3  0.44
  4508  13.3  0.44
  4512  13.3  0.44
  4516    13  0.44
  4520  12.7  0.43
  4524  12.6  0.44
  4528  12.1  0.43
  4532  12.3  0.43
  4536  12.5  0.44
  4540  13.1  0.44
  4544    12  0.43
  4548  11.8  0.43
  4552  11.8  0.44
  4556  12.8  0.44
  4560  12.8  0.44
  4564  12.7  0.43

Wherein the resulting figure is 1.8 Ang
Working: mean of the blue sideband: 10.4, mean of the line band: 10.3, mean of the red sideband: 11.1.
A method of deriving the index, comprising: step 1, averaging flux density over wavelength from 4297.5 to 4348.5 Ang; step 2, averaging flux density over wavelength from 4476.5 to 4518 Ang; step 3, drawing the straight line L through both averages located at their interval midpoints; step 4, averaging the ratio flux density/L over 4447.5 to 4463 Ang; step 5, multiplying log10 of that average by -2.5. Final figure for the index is 0.036 mag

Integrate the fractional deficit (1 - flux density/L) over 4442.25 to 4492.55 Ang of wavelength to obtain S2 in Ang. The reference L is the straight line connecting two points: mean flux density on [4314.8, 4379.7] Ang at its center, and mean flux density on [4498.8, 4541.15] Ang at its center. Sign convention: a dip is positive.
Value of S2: 1.2 Ang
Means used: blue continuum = 10.7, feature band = 11.8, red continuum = 12.8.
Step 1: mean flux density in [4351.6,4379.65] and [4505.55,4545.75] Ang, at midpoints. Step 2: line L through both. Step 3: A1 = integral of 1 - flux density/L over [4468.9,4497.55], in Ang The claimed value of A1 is 0.6 Ang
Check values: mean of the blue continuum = 11.4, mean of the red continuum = 12.7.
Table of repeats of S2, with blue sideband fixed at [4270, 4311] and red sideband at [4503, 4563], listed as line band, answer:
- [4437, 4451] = -0.05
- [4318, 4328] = 0.19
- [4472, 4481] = -0.35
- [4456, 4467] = 0.73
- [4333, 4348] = 1.83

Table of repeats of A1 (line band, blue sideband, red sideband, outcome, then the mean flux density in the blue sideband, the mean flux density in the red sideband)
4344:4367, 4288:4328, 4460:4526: 0.14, 10.3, 12.3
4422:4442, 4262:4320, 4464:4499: 0.33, 10.7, 12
